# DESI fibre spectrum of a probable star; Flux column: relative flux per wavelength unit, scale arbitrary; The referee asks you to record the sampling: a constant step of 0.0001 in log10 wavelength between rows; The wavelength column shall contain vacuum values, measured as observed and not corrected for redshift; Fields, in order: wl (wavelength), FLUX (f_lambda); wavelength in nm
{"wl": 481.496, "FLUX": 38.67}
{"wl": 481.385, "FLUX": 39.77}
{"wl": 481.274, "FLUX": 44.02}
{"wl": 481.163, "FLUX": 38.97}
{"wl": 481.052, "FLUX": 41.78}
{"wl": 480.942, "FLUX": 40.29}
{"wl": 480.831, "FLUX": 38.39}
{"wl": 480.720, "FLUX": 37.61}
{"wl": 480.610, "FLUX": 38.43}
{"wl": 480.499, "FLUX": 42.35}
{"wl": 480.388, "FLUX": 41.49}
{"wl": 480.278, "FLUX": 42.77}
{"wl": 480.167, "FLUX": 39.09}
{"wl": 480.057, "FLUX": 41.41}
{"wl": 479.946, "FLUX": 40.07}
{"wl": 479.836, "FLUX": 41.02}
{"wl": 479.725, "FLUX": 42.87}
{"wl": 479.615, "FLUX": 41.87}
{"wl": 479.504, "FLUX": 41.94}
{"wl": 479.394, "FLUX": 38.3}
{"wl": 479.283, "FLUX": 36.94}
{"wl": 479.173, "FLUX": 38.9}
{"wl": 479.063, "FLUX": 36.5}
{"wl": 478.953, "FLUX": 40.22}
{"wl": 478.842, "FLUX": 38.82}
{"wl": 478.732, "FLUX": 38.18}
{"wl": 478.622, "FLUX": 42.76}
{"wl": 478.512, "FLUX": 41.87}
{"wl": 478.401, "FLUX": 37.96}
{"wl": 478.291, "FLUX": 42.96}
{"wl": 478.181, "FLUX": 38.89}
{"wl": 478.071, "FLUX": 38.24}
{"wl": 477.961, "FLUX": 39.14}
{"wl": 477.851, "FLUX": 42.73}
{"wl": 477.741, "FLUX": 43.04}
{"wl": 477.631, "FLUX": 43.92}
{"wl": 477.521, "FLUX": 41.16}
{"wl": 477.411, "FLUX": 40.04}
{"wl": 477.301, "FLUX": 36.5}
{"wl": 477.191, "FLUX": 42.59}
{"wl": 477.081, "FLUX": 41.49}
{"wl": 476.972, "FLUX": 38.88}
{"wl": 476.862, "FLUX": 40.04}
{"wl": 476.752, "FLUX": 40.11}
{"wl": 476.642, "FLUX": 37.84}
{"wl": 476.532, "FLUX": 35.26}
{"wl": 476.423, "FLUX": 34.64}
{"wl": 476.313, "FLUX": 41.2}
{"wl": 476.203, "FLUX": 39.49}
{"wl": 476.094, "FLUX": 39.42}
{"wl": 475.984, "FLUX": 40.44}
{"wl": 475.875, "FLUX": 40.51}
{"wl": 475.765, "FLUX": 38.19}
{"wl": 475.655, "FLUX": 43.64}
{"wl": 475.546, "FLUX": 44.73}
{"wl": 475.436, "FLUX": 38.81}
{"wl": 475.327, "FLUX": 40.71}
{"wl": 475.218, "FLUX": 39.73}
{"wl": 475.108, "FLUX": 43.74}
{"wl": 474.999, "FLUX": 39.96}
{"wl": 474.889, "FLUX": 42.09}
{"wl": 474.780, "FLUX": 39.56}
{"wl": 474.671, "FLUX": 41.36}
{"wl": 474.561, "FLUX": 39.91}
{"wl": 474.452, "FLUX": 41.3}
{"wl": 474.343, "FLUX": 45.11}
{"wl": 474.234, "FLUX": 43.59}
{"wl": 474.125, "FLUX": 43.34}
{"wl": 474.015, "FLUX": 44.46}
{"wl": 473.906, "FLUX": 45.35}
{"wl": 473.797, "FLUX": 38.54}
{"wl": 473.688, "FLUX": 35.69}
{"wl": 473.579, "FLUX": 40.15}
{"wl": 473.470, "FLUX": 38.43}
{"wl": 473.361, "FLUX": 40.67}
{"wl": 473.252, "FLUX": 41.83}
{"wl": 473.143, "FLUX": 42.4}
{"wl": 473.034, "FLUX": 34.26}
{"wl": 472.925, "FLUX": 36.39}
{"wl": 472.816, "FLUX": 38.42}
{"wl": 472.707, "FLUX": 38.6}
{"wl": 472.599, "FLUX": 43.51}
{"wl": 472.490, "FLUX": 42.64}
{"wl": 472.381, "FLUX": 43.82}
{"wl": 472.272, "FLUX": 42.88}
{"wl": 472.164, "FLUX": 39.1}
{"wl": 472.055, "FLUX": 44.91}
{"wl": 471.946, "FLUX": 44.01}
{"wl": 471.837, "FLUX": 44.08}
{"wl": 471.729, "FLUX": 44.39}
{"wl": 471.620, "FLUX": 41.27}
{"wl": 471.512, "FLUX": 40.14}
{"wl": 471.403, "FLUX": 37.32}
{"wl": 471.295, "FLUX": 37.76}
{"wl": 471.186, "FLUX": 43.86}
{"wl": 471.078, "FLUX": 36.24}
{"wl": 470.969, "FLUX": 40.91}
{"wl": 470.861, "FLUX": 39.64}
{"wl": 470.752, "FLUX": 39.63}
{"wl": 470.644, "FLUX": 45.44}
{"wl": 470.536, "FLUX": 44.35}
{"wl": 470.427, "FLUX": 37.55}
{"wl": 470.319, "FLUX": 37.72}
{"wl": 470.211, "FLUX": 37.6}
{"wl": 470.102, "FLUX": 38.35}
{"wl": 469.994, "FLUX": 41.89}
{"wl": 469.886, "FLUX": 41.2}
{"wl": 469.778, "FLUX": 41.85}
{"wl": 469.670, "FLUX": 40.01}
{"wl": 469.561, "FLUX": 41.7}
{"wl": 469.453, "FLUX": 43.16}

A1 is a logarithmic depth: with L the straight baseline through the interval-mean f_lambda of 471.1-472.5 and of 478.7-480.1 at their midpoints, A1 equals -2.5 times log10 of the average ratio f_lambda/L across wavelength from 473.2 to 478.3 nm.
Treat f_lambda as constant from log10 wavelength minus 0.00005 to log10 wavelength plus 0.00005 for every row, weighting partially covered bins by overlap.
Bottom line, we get 0.00 mag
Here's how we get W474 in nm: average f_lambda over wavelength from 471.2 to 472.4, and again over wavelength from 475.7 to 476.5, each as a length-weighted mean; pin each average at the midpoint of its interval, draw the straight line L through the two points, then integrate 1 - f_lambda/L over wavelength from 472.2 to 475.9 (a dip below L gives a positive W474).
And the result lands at -0.06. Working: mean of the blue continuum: 41.8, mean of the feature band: 41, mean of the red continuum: 39.1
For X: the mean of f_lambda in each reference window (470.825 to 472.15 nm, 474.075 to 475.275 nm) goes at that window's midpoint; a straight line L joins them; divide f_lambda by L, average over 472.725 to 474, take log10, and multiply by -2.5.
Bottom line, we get 0.057 mag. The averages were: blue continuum 41.2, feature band 39.4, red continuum 41.8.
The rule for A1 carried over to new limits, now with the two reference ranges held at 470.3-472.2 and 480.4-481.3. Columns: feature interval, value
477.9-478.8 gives 0.01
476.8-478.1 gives -0.01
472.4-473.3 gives 0.03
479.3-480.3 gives -0.01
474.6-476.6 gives 0.01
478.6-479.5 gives 0.04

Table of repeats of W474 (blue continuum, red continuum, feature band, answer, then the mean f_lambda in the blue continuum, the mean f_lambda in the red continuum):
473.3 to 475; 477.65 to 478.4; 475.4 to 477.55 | 0.07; 41.3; 40.8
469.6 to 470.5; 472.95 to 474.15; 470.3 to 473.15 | -0.06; 39.6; 40.3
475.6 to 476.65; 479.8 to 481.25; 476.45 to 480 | -0.02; 39.1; 40.4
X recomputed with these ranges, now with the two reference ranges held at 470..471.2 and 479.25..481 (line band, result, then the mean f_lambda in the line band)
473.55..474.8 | -0.038 mag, 41.6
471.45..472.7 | -0.066 mag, 42.6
